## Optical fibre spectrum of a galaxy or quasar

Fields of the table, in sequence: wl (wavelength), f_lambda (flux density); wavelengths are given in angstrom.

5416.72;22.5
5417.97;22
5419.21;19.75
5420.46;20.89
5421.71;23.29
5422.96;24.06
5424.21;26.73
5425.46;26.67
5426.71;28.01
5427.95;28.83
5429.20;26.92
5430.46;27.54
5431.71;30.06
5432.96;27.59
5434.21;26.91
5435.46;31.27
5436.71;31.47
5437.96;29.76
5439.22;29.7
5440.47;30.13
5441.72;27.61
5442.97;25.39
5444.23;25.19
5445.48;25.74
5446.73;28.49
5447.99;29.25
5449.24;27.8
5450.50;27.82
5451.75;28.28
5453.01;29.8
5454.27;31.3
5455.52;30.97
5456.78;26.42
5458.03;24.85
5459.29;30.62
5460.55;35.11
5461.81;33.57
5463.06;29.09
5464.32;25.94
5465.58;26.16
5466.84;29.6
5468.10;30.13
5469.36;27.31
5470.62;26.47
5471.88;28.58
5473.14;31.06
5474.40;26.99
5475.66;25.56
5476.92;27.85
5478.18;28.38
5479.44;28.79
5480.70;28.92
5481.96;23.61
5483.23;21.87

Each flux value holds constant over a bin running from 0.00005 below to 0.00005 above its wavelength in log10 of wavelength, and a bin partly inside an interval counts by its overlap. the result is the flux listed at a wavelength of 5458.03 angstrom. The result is 24.85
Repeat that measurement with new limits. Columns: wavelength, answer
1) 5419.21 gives 19.75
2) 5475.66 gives 25.56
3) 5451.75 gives 28.28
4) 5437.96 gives 29.76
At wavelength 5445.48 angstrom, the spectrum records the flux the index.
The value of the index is 25.74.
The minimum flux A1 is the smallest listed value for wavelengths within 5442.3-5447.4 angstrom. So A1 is 25.19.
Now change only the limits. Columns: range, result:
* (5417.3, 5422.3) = 19.75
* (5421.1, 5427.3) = 23.29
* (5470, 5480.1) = 25.56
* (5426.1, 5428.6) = 28.01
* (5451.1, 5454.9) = 28.28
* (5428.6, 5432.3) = 26.92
